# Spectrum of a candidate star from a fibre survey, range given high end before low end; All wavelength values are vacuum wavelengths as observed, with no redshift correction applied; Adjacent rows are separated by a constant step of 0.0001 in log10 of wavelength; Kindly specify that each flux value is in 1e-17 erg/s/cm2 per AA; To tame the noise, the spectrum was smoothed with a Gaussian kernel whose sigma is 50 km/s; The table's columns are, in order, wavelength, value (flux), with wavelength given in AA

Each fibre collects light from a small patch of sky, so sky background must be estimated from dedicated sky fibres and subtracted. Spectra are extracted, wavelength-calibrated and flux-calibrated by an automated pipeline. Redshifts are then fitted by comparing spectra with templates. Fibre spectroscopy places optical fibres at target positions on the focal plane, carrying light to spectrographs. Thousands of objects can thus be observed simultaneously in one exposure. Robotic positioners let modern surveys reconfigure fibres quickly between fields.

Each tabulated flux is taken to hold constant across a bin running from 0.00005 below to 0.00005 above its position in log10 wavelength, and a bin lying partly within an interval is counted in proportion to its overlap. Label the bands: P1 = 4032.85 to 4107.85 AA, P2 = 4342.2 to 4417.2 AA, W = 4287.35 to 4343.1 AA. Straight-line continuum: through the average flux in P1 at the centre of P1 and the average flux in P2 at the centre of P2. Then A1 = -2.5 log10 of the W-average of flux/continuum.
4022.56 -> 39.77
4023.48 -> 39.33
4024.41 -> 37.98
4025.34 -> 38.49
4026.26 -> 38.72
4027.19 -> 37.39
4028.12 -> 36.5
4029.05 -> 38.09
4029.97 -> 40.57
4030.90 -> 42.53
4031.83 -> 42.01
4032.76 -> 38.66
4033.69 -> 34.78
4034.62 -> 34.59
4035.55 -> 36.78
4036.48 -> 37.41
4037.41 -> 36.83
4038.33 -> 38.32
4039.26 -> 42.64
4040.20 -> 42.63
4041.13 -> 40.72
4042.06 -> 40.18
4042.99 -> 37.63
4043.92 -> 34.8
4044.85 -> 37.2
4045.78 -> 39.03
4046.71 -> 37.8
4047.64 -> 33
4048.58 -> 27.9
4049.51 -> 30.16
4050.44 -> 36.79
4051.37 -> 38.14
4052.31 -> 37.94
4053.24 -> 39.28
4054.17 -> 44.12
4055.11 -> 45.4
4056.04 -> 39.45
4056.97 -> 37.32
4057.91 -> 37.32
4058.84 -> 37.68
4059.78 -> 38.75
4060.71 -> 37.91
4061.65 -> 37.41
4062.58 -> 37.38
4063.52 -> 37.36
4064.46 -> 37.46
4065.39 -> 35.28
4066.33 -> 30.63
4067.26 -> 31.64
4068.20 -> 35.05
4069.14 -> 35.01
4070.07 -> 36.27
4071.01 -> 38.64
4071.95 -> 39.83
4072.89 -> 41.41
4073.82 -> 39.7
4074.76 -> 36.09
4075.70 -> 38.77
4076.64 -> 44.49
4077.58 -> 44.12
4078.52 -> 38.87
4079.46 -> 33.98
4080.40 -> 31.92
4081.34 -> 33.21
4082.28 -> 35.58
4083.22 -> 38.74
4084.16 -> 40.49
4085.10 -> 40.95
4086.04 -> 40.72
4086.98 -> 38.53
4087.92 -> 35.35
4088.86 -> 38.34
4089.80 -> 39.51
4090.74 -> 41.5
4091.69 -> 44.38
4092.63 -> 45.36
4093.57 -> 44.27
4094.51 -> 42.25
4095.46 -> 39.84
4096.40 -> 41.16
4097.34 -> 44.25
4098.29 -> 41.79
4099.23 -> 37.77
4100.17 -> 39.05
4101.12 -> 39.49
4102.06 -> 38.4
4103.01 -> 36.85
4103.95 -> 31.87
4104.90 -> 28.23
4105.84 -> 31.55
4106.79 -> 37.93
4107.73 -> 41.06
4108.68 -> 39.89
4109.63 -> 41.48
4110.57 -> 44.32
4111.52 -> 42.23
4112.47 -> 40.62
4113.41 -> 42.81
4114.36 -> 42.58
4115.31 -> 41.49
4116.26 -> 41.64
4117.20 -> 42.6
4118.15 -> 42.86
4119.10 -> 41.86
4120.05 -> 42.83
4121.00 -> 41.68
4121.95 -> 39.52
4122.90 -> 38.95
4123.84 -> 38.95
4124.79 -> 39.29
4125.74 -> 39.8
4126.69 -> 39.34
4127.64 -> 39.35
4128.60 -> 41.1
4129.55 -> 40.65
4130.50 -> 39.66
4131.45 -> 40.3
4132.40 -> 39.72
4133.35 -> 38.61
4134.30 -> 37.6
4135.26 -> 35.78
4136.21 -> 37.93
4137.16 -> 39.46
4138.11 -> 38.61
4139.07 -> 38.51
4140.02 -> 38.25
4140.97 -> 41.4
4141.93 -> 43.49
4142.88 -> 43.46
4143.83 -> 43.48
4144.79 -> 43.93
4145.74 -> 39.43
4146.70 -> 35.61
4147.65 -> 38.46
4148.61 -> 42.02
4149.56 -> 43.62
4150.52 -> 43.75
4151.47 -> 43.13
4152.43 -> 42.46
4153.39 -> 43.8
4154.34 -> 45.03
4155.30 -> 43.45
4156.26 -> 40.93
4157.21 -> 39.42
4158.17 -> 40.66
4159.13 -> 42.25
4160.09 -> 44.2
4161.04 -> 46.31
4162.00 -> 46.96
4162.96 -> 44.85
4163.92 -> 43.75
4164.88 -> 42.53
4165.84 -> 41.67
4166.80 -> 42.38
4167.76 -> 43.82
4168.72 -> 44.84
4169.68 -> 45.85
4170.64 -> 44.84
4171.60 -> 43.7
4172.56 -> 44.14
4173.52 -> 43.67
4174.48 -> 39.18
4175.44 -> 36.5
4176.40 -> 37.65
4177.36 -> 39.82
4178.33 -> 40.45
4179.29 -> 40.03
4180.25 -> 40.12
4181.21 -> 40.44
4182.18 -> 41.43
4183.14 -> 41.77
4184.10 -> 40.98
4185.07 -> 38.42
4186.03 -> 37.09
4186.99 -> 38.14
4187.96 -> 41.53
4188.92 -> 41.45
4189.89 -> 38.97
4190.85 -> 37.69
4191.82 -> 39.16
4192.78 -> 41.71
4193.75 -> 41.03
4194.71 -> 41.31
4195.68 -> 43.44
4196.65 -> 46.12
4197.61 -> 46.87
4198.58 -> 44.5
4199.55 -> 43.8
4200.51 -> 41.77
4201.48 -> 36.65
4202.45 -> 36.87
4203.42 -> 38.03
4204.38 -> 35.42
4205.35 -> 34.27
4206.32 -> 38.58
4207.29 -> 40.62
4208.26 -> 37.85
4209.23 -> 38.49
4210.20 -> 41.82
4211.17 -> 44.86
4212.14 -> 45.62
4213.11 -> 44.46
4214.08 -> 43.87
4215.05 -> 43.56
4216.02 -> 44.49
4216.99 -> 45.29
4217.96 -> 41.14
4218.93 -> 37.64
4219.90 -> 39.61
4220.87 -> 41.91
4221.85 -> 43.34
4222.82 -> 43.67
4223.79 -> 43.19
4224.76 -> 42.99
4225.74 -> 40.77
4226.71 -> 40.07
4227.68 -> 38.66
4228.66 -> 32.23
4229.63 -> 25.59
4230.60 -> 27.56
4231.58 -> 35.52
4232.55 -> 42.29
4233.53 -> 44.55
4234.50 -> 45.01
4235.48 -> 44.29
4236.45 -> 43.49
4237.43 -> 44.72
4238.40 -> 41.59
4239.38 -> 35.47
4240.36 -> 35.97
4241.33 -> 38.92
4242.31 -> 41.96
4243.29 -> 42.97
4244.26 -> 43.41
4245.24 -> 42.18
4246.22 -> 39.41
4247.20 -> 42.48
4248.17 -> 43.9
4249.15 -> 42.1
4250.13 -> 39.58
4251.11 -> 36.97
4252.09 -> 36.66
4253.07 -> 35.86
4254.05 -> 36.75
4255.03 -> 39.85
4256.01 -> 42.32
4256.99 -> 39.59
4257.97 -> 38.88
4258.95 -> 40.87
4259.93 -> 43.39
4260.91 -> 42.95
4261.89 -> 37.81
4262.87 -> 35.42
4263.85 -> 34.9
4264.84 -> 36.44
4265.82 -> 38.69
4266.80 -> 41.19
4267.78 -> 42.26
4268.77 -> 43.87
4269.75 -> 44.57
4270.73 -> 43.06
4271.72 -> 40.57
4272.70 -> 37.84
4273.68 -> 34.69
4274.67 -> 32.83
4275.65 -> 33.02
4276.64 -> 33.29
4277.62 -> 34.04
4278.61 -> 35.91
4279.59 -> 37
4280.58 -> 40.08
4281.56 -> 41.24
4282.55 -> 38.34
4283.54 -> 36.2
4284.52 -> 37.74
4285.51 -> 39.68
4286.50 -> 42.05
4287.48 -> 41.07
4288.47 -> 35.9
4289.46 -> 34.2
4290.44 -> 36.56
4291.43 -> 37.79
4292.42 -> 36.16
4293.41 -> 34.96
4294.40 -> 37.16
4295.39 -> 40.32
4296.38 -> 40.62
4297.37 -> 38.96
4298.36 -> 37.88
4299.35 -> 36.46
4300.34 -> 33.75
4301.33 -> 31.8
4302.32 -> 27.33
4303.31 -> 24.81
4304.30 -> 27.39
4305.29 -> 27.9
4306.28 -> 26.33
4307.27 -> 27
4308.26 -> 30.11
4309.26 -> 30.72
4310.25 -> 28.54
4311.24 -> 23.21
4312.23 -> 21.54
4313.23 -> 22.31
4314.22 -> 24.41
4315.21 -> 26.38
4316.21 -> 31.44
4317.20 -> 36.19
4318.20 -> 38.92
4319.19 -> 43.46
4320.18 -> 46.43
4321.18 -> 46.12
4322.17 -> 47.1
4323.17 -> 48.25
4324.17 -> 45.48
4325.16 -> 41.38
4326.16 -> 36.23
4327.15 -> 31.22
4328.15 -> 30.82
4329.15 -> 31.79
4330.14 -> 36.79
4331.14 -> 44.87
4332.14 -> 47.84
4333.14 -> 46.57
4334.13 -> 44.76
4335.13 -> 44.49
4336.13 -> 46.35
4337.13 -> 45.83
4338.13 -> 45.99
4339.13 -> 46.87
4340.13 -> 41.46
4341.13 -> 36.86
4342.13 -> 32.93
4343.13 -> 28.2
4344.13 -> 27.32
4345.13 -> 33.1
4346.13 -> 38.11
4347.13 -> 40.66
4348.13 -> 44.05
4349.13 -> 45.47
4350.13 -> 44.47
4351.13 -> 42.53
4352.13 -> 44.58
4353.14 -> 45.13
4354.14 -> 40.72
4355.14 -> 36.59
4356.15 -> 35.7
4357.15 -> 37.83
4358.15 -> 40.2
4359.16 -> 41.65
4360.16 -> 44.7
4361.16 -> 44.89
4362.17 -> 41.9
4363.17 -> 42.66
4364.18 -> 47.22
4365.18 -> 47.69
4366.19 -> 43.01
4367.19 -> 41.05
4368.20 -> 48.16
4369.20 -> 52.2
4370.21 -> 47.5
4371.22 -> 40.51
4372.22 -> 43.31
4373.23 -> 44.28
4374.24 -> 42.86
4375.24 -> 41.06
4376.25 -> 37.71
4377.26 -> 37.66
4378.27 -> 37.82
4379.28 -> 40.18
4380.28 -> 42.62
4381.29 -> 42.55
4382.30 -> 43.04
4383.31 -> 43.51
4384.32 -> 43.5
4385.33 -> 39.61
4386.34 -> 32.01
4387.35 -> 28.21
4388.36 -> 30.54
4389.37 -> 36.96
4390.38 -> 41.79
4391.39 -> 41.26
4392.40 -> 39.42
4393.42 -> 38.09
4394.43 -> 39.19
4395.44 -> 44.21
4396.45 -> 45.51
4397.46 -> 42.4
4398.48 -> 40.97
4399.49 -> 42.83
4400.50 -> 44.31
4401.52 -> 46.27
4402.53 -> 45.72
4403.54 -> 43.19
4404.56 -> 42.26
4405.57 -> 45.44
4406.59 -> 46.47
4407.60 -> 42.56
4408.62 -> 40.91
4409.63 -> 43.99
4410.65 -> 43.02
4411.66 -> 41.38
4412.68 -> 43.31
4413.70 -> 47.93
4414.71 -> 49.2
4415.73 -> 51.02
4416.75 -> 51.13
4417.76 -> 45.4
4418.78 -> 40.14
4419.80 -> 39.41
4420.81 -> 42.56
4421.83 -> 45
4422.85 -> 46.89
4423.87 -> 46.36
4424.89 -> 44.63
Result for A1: 0.13 mag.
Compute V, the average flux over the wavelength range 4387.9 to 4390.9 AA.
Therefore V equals 36.6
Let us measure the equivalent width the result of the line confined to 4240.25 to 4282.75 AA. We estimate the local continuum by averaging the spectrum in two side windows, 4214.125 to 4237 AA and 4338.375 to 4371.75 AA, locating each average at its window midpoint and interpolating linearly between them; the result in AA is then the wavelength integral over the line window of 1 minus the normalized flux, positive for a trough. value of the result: 1.52 AA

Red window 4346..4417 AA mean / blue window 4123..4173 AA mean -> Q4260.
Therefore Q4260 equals 1.02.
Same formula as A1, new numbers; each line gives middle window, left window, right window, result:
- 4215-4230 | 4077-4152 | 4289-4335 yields -0.081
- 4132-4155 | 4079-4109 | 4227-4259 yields -0.052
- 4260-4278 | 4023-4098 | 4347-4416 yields 0.071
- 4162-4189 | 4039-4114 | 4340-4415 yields -0.058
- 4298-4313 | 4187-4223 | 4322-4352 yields 0.377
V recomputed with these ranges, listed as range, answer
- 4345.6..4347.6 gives 39.3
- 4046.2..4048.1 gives 35.6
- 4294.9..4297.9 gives 39.9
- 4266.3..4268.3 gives 41.7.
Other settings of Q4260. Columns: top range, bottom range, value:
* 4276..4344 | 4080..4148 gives 0.92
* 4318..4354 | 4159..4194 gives 0.99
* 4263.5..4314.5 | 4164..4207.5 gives 0.85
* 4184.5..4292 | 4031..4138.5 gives 1.03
